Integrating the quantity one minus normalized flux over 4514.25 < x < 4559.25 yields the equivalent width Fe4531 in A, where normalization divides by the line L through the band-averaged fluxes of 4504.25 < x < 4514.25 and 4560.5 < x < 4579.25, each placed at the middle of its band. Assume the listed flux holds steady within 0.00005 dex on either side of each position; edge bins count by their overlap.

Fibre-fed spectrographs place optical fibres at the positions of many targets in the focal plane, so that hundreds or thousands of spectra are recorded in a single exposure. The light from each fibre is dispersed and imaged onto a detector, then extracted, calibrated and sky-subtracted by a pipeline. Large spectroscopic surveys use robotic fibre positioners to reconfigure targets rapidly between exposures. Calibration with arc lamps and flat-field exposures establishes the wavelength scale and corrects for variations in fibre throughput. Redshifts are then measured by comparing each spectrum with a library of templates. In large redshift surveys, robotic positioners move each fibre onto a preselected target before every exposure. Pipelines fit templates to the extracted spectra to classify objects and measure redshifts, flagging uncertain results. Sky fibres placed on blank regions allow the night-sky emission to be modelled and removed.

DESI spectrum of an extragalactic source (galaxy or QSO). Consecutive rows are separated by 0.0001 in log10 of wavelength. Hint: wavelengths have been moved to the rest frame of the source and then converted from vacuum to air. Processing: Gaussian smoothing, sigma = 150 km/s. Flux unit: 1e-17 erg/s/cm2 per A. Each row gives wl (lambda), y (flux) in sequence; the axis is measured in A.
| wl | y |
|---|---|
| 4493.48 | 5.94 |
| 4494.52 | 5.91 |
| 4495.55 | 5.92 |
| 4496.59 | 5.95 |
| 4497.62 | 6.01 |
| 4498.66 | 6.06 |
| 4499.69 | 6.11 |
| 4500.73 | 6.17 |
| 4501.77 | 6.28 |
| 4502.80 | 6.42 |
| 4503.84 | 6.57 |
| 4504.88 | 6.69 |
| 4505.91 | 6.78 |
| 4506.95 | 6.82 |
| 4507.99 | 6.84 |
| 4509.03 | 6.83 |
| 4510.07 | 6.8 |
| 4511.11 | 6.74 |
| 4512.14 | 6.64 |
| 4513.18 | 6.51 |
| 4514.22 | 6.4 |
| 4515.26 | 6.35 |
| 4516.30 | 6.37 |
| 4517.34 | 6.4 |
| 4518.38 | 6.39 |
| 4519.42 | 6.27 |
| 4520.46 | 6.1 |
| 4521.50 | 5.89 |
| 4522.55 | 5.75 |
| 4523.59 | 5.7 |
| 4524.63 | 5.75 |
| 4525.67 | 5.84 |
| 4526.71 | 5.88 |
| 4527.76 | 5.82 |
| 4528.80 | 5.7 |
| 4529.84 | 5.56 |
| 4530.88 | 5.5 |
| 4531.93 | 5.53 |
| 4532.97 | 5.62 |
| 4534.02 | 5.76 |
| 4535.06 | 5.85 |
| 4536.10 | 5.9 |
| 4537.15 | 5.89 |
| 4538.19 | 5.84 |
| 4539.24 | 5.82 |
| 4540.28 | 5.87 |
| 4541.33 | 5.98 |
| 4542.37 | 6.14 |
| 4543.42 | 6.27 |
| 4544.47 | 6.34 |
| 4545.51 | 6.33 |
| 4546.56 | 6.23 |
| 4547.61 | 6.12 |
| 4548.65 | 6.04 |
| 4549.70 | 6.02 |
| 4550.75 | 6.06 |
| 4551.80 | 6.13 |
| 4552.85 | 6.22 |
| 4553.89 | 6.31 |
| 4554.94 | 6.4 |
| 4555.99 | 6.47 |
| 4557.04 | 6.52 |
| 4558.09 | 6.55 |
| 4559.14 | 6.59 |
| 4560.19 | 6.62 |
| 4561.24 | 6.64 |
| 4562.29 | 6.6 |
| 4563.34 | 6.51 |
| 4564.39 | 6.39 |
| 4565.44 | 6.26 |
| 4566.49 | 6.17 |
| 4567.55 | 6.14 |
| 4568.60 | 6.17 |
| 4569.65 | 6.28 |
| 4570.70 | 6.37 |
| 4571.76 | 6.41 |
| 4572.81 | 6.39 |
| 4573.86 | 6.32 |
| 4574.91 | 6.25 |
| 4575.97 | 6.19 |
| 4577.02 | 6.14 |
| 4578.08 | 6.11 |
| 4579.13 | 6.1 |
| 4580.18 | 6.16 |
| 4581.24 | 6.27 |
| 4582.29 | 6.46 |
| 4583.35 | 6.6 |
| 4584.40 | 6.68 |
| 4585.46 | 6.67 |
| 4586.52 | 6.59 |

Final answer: 3.3 A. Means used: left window 6.72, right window 6.31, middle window 6.05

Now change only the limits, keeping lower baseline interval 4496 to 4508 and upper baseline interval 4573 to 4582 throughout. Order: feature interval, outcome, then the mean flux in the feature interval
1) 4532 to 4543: 0.8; 5.86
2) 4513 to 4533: 1.1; 5.96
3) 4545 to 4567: -0.3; 6.34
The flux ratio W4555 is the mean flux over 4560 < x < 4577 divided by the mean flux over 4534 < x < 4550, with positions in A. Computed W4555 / 1.05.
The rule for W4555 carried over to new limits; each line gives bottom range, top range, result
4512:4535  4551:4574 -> 1.07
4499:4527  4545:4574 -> 1.00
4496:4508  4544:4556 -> 0.98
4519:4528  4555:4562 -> 1.11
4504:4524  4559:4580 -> 0.98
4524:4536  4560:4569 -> 1.12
